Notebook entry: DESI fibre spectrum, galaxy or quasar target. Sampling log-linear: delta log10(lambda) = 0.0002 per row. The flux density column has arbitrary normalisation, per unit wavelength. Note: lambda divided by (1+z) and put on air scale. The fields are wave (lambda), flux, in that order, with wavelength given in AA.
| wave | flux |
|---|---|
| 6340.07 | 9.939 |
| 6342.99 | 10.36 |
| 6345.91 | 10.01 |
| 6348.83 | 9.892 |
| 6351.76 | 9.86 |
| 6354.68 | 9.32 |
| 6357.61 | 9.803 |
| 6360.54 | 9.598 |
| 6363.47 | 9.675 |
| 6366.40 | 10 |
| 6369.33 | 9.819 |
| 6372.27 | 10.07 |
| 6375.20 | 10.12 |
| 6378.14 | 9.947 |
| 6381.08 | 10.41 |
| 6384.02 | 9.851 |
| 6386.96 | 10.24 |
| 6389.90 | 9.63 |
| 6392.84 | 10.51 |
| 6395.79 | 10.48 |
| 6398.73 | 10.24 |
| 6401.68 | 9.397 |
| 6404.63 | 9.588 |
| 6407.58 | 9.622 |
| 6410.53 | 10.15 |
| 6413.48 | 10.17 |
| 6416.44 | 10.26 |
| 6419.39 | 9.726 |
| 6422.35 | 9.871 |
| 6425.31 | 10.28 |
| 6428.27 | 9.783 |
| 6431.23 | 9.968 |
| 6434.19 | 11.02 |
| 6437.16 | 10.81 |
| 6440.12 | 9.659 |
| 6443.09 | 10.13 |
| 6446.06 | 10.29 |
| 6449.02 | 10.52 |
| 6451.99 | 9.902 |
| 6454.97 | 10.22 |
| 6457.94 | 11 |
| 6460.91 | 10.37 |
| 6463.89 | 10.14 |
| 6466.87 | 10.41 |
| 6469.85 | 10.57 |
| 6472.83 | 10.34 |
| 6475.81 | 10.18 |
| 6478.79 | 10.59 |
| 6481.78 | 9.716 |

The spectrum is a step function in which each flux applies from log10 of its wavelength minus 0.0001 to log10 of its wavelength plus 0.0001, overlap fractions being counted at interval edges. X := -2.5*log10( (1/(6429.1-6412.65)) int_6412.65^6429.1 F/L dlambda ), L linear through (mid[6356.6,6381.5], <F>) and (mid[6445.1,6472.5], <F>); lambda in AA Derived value 0.02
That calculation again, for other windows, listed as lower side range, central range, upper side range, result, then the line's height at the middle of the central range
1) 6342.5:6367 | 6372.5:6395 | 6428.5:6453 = -0.02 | 9.97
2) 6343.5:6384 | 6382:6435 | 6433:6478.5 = 0.01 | 10.1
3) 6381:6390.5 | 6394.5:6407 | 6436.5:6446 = 0.02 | 10.1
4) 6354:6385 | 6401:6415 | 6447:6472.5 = 0.03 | 10.1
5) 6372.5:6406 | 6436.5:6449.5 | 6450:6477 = 0.00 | 10.3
